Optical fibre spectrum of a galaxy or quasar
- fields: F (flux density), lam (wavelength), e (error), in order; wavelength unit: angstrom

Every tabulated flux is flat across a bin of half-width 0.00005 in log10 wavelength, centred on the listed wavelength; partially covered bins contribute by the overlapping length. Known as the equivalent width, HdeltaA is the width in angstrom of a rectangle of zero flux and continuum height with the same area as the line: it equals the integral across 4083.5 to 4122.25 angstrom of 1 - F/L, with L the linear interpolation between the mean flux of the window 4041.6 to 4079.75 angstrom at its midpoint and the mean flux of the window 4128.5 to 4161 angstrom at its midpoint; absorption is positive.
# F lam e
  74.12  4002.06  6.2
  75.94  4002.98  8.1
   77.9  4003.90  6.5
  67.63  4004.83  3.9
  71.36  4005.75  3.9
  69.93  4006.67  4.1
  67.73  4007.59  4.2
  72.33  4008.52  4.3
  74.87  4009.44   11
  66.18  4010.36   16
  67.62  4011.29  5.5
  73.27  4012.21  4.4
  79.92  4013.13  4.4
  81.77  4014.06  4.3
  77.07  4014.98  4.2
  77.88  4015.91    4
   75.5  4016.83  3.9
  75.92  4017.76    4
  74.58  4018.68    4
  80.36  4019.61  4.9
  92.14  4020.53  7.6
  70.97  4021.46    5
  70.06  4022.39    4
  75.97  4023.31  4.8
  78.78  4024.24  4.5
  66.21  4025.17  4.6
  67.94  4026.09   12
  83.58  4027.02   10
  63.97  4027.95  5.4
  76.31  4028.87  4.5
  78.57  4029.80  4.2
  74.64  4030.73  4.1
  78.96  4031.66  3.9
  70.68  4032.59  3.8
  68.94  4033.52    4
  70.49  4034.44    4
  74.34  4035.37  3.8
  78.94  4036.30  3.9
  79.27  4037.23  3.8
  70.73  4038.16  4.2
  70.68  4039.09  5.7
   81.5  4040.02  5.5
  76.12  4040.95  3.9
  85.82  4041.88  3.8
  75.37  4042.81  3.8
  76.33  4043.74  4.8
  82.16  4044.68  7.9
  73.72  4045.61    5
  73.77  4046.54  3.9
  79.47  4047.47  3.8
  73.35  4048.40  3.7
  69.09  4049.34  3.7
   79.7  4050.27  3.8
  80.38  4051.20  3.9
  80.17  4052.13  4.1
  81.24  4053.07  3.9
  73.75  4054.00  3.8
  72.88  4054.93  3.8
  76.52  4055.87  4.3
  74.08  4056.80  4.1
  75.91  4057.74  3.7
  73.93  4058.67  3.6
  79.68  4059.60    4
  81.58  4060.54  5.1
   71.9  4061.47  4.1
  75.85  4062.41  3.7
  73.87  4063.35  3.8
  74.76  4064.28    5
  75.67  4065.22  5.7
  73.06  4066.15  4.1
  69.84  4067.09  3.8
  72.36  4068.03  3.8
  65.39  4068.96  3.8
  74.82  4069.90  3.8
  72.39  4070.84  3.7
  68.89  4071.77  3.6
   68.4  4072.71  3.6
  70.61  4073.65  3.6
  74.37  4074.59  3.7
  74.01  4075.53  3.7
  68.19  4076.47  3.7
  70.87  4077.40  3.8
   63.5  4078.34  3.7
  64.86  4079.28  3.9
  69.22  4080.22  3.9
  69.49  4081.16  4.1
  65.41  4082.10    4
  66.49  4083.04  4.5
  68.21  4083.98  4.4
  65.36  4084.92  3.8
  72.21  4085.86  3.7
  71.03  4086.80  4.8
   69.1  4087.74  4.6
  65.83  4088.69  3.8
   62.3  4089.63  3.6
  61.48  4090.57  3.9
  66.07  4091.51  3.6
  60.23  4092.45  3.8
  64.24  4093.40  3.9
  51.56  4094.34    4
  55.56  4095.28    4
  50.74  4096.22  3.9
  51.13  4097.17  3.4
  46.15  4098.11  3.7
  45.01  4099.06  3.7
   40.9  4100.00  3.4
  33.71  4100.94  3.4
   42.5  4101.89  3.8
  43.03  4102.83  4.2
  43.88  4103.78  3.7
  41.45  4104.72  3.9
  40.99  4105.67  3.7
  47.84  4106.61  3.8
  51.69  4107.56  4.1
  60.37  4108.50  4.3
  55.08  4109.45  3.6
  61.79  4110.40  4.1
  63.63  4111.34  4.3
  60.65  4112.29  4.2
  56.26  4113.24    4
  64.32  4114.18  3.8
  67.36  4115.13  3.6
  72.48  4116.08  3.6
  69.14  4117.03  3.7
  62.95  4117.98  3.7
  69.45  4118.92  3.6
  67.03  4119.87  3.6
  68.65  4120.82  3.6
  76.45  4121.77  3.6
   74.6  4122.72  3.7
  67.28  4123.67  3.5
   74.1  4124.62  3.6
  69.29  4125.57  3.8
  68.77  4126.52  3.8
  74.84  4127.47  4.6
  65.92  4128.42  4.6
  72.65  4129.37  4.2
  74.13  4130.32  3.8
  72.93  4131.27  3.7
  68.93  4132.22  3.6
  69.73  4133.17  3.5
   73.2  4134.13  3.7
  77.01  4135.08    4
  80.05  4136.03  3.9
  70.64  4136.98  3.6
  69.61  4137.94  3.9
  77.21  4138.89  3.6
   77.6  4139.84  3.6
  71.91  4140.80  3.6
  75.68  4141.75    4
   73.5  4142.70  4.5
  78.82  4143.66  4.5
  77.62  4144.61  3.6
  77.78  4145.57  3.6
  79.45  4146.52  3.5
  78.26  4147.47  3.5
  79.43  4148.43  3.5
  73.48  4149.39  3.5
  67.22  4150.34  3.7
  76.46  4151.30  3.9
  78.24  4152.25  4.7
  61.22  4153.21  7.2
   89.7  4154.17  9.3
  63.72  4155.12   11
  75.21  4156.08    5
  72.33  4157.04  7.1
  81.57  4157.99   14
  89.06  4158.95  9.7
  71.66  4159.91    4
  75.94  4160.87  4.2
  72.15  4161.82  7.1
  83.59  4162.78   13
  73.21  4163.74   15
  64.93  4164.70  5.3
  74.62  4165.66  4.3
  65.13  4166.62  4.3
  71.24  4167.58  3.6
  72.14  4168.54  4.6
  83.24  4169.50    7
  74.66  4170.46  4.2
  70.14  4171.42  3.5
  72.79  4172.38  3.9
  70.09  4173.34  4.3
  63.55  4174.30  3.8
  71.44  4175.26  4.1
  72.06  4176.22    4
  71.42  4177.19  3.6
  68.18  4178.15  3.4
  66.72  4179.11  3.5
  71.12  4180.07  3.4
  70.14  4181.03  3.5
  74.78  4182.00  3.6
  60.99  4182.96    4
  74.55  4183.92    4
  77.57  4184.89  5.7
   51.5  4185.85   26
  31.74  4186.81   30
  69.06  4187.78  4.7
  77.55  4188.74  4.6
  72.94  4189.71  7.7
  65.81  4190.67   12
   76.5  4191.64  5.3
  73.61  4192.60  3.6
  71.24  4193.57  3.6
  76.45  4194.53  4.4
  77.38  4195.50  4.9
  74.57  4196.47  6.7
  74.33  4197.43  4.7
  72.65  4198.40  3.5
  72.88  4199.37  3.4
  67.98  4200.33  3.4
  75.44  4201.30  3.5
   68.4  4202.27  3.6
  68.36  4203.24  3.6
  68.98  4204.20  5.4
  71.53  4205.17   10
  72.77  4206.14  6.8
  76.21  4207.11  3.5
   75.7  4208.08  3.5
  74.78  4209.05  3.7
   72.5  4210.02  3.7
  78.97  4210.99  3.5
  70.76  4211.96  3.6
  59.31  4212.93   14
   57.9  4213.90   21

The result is 8.47 angstrom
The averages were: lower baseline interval 74.1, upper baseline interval 74.9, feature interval 58.2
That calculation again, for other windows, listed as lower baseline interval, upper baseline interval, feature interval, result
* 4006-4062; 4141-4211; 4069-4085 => 1.2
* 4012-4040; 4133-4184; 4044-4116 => 8.9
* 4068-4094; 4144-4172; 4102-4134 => 3.6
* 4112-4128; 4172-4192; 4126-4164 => -3.6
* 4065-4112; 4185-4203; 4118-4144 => -3.2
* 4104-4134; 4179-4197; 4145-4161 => -2.1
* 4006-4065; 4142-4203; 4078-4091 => 1.3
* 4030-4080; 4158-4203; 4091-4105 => 4.6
